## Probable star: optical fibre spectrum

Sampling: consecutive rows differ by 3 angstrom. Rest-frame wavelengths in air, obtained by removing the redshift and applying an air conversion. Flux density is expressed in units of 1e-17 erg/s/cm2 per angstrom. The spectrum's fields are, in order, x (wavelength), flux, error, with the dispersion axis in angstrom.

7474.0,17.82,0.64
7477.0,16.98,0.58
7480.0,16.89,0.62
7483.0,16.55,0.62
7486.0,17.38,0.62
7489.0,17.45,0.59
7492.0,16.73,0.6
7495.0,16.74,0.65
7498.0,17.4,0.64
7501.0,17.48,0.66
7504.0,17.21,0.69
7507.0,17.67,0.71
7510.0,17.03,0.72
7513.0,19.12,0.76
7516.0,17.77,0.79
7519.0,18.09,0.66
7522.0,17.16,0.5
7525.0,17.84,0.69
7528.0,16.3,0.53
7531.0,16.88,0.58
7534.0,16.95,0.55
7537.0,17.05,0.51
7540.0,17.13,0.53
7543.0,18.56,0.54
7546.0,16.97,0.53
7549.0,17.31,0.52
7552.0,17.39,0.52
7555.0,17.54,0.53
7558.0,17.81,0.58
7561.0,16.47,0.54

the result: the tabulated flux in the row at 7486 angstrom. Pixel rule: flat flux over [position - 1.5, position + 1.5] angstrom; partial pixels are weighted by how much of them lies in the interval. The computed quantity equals 17.38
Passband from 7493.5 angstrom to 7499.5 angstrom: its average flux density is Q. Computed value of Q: 17.1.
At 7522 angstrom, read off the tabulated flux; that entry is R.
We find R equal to 17.16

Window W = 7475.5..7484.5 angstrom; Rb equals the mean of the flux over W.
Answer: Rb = 16.8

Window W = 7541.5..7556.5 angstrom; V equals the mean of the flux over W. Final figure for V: 17.6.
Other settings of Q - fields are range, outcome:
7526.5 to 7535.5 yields 16.7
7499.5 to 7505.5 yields 17.3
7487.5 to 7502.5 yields 17.2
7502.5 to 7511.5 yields 17.3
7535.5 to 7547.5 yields 17.4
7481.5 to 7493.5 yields 17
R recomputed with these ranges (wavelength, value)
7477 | 16.98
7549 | 17.31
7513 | 19.12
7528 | 16.3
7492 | 16.73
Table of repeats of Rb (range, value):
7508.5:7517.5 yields 18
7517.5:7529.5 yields 17.3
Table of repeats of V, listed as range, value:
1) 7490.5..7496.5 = 16.7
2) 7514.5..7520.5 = 17.9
